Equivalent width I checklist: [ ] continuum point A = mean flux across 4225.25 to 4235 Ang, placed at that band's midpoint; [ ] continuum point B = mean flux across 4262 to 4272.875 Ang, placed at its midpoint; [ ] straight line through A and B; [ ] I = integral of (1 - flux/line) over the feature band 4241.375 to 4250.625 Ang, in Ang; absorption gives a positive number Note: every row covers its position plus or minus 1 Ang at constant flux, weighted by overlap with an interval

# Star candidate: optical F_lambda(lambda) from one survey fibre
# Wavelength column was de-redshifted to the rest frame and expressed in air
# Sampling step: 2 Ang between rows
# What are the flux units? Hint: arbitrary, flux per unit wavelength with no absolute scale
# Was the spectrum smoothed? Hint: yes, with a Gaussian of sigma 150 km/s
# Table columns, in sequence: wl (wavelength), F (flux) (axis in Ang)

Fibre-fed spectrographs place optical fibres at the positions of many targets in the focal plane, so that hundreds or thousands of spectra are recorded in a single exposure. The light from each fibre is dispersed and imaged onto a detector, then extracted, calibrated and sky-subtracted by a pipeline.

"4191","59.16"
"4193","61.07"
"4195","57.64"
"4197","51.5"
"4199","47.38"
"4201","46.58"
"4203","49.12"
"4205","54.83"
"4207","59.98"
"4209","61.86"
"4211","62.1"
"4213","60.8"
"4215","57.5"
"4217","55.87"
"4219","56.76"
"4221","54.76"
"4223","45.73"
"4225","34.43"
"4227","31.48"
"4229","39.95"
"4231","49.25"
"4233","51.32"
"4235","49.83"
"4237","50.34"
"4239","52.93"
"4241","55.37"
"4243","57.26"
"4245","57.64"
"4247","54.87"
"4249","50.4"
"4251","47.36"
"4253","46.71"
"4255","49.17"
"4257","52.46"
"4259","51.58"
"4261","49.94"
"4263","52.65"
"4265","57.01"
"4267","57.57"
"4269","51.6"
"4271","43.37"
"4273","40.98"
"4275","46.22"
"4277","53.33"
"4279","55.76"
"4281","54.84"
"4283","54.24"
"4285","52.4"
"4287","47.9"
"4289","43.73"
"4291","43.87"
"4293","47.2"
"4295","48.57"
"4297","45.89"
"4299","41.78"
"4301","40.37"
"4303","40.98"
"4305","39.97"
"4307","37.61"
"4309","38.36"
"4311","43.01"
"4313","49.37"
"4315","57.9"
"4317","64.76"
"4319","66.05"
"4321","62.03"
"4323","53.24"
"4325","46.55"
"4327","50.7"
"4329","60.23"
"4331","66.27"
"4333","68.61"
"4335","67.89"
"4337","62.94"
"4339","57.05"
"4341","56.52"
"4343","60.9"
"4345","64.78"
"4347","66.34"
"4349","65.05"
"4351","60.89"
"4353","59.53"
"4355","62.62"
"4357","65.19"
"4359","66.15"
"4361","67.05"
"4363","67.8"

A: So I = -1.6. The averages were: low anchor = 43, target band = 54.5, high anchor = 51.5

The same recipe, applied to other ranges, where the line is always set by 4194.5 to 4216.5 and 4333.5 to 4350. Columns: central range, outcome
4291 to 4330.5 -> 7.7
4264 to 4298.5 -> 5.8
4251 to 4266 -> 1.9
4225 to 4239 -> 2.9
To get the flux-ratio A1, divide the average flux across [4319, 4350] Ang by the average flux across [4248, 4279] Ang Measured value 1.2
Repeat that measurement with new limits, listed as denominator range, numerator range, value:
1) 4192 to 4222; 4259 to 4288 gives 0.92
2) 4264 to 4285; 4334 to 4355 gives 1.21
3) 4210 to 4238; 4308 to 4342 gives 1.14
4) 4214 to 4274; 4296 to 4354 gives 1.10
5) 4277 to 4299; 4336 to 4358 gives 1.26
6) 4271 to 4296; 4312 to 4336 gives 1.22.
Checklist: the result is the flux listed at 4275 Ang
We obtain 46.22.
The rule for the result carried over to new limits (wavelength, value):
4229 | 39.95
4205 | 54.83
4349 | 65.05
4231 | 49.25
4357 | 65.19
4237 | 50.34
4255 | 49.17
